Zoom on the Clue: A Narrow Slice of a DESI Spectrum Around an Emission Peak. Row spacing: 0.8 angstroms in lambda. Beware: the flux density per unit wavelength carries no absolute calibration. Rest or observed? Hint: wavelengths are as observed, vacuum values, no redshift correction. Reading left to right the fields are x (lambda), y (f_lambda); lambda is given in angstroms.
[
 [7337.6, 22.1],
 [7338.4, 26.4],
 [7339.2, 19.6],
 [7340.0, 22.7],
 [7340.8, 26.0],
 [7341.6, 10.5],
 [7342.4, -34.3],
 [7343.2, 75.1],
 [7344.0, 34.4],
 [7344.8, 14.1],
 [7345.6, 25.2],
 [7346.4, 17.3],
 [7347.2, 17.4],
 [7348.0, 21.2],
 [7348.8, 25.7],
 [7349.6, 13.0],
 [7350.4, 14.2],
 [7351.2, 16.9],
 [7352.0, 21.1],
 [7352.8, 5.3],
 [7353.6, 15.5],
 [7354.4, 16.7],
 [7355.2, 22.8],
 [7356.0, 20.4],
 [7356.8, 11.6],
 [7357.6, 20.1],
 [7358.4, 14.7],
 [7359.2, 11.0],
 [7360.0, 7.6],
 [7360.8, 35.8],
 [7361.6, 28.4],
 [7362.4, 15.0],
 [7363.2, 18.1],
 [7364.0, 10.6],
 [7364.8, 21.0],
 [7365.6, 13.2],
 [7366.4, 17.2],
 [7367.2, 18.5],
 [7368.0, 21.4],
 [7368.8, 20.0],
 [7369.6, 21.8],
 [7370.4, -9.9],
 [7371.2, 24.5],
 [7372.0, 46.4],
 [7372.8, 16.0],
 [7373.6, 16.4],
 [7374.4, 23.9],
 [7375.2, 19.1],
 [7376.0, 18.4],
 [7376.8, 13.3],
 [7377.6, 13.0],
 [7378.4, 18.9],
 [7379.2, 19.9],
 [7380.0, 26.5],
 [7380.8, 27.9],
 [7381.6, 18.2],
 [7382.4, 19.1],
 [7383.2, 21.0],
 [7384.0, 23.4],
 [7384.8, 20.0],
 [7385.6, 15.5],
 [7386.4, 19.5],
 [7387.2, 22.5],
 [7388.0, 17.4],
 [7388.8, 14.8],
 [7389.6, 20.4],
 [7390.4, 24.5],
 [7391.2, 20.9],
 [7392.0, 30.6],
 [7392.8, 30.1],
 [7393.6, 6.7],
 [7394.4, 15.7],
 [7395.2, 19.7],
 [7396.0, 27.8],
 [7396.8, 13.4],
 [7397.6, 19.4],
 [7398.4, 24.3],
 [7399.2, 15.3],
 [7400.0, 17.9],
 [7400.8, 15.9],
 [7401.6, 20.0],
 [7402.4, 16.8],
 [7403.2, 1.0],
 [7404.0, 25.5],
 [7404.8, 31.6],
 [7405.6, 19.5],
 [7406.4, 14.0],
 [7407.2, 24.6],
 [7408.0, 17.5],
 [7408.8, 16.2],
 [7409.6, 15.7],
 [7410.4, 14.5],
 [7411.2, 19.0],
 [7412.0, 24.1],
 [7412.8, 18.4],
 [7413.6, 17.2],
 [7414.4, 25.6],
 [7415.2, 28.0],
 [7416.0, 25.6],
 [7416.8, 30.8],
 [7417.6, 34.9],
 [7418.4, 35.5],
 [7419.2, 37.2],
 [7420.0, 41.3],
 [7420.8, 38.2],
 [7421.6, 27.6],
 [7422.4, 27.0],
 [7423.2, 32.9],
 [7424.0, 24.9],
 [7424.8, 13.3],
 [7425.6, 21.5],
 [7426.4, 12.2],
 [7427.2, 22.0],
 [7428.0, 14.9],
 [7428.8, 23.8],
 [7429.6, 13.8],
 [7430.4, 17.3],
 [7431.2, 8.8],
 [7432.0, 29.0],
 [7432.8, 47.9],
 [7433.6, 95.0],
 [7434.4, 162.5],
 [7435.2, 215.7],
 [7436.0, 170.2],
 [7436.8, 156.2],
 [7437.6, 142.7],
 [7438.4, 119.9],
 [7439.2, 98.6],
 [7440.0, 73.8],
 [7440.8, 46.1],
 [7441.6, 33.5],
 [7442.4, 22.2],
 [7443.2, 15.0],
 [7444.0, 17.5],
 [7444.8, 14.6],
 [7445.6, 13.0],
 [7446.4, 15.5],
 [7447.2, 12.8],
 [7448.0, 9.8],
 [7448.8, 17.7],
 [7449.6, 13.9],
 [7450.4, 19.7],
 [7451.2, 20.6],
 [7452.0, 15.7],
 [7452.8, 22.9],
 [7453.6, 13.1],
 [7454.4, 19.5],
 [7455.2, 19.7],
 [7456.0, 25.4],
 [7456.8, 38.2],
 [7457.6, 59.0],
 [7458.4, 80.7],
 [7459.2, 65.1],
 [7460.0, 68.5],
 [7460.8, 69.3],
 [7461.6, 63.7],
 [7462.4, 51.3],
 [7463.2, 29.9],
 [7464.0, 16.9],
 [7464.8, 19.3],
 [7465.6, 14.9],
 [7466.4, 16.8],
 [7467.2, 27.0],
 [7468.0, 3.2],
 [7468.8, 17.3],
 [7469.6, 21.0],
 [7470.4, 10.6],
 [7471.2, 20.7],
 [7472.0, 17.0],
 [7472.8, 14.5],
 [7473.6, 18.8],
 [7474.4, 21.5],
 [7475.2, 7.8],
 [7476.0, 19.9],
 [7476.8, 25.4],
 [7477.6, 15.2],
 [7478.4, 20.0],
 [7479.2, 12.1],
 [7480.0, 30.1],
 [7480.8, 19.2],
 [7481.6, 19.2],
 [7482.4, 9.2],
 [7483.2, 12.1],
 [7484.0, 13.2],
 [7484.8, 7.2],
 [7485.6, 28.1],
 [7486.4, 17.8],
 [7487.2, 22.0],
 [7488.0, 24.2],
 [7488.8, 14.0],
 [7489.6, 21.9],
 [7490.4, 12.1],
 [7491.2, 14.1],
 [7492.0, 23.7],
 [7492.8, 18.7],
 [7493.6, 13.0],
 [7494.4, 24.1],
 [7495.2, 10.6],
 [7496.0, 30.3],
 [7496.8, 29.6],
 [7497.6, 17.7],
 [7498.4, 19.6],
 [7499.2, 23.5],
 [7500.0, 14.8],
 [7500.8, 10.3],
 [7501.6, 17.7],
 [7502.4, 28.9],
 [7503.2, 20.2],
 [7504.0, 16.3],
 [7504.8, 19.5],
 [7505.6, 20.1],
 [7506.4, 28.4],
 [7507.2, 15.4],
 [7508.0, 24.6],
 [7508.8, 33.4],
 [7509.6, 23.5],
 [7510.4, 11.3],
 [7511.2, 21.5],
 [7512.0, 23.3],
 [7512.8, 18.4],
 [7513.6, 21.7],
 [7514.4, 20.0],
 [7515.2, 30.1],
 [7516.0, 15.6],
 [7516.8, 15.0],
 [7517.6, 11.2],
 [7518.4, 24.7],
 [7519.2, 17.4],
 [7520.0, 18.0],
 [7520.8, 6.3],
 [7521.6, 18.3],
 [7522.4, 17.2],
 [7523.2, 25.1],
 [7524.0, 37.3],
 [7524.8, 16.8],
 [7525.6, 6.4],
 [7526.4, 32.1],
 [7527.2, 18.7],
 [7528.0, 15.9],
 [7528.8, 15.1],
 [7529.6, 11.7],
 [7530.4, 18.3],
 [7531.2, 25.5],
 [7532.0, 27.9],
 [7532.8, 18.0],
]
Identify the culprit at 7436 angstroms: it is H-alpha 6563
